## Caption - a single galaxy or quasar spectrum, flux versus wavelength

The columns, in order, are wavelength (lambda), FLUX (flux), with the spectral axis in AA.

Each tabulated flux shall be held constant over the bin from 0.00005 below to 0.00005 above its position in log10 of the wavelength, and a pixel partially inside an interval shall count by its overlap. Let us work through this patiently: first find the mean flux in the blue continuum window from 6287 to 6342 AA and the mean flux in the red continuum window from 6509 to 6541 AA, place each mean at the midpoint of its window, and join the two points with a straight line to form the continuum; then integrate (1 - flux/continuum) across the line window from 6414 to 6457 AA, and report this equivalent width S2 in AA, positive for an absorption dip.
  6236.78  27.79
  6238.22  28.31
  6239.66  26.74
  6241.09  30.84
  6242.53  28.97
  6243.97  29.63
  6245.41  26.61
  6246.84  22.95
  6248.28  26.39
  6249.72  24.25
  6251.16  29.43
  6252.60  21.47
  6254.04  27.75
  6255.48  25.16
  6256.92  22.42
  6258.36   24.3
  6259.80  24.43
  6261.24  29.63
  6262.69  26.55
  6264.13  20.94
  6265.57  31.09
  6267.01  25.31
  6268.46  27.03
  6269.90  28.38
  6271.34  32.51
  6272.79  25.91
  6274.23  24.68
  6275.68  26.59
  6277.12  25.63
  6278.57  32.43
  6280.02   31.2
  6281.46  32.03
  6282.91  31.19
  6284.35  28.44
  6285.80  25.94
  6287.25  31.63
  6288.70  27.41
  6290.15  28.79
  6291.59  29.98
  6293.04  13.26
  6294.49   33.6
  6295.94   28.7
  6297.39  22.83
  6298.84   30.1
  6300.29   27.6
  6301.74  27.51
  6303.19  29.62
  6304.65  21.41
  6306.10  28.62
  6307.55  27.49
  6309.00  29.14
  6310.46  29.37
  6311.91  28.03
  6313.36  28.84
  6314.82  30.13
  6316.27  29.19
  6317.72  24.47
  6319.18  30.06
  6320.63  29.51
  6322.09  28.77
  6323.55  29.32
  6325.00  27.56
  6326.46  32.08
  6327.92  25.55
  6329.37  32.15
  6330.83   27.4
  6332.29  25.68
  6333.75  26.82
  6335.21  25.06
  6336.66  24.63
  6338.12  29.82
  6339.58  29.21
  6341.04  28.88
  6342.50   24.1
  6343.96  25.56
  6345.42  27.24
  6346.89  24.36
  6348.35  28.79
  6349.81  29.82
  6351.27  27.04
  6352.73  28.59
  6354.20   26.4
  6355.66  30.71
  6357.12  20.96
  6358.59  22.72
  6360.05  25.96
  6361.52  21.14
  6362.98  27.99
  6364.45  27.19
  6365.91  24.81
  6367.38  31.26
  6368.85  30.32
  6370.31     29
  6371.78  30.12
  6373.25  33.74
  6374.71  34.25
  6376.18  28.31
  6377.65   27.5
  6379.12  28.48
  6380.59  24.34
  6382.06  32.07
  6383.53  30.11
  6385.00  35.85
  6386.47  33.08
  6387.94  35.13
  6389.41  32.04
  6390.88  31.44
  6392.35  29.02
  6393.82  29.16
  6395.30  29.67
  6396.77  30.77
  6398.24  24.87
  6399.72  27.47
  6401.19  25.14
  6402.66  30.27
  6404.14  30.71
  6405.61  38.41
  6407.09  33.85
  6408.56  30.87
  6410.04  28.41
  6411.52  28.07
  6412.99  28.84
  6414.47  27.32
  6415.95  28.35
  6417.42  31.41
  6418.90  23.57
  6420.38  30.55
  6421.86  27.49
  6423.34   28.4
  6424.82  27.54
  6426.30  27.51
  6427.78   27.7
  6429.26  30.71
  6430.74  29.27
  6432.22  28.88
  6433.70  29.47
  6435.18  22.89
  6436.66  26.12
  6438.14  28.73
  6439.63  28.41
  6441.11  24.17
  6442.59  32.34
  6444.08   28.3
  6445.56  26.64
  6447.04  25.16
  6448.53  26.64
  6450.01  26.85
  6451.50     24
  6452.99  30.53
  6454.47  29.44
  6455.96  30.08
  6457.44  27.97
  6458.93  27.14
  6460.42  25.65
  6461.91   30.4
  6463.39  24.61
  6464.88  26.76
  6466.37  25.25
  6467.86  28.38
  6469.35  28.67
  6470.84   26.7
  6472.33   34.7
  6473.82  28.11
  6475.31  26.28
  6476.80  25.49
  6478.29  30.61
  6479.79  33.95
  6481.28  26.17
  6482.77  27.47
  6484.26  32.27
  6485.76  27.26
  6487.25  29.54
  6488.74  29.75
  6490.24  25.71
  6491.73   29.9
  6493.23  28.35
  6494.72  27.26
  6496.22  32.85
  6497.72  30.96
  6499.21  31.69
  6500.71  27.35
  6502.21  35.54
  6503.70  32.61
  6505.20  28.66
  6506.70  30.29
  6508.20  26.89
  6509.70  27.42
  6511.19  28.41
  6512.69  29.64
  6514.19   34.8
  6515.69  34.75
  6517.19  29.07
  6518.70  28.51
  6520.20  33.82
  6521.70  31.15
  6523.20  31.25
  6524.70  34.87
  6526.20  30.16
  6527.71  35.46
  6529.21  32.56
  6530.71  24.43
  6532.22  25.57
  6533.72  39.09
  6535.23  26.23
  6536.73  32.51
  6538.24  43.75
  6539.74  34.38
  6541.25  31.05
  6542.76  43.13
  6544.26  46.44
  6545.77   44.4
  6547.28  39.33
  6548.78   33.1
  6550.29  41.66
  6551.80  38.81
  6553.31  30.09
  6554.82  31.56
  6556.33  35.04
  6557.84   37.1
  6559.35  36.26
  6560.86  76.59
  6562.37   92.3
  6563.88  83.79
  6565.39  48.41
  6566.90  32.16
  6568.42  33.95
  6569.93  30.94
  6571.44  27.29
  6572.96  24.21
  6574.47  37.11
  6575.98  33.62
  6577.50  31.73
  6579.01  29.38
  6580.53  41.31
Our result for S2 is 3.2 AA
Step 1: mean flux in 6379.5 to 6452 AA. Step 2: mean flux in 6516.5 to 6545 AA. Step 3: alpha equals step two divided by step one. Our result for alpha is 1.15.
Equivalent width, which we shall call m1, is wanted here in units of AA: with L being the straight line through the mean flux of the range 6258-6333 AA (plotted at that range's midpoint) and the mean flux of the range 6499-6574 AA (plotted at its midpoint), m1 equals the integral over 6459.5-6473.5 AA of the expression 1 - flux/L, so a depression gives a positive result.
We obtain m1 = 2.5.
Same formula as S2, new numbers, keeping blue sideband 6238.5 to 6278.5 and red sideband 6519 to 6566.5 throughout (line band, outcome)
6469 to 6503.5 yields 7.3 AA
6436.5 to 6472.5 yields 8.2 AA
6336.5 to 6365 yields 4.0 AA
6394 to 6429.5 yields 5.0 AA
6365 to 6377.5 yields 0.7 AA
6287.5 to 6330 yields 1.4 AA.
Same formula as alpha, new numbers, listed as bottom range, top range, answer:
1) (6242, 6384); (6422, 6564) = 1.16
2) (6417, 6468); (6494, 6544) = 1.15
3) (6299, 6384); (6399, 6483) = 1.02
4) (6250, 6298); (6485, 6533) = 1.11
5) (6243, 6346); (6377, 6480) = 1.05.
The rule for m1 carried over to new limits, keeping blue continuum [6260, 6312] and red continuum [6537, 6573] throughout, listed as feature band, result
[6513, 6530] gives 3.5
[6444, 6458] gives 3.5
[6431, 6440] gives 2.1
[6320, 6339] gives 1.3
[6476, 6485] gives 2.1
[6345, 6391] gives 5.1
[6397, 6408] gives 1.3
